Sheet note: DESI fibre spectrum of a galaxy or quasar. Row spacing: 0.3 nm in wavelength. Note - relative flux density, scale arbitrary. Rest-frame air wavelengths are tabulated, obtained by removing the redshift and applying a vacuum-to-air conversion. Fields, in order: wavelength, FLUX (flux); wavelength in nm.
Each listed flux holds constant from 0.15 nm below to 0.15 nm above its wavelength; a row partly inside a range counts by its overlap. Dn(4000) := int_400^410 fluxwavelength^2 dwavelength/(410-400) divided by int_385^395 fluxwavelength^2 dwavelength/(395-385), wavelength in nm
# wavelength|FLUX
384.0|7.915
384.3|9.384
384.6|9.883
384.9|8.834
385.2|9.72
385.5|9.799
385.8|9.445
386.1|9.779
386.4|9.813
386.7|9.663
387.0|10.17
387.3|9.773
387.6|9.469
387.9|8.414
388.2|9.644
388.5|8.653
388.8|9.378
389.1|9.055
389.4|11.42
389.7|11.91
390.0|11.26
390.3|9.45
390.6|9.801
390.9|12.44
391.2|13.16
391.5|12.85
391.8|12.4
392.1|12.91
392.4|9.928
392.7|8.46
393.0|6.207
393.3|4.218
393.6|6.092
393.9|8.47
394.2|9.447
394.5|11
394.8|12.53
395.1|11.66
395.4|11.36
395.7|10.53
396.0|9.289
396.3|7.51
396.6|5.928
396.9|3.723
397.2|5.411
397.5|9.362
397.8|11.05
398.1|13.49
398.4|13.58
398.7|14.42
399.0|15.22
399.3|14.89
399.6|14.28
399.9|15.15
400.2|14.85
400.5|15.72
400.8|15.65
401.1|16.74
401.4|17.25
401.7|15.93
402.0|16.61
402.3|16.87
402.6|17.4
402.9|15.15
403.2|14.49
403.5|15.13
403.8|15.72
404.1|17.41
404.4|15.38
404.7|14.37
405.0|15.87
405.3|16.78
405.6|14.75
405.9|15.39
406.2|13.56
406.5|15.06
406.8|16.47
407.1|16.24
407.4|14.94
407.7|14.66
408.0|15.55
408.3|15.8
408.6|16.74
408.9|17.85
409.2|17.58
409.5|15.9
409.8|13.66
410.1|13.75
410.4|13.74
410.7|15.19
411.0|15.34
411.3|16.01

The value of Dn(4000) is 1.72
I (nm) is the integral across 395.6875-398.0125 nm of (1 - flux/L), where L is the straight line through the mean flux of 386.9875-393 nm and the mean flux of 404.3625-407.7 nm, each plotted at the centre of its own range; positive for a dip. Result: 0.87 nm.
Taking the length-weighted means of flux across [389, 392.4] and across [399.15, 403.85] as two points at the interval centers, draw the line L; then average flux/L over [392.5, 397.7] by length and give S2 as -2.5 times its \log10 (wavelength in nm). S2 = 0.496 mag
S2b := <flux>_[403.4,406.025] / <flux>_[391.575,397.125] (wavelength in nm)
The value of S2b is 1.74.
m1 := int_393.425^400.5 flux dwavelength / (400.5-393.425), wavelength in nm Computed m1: 10.9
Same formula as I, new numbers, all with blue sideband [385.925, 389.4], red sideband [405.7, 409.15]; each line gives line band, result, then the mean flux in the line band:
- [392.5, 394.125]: 0.63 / 6.92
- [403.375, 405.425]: -0.15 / 15.8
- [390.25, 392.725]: -0.18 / 11.5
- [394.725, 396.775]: 0.40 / 9.66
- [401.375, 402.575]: -0.23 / 16.7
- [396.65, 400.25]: 0.31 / 11.9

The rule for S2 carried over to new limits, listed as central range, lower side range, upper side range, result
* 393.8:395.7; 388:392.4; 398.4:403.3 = 0.20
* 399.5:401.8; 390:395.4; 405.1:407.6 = -0.19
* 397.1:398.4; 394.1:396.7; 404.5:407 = 0.08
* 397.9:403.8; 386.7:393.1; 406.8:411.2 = -0.16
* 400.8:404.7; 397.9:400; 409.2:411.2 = -0.11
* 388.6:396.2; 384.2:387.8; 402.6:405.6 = 0.15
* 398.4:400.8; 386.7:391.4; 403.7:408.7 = -0.10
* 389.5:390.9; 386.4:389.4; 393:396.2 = -0.15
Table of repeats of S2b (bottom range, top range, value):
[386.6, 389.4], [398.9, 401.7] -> 1.64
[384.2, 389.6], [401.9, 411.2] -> 1.62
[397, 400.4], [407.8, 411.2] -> 1.22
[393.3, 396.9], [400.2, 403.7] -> 1.78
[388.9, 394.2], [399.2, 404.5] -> 1.59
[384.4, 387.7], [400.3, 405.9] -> 1.65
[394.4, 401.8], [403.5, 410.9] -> 1.27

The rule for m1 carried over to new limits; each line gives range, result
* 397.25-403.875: 14.8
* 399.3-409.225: 15.8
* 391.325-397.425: 9.02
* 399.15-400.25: 14.8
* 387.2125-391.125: 10.1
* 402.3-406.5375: 15.5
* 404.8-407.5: 15.4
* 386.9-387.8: 9.71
